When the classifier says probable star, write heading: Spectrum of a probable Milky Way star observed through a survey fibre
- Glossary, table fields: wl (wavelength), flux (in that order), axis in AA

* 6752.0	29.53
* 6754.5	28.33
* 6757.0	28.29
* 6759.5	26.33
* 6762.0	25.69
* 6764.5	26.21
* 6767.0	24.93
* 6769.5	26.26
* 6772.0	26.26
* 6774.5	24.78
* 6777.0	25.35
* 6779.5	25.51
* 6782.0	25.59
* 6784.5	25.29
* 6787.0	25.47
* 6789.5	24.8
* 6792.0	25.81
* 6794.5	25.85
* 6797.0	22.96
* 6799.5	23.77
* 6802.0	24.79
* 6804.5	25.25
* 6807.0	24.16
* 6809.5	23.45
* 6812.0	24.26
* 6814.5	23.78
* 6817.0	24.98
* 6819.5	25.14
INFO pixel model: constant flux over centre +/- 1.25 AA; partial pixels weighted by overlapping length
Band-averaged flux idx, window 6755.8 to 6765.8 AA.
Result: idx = 26.6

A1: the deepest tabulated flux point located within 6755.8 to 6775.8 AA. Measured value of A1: 24.78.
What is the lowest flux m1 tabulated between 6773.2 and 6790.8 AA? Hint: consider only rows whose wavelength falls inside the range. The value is 24.78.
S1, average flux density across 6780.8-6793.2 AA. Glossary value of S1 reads 25.4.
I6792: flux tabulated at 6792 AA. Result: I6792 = 25.81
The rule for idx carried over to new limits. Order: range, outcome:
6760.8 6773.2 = 25.9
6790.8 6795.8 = 25.8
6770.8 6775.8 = 25.5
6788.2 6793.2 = 25.3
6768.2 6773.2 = 26.2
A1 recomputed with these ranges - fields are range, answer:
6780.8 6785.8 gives 25.29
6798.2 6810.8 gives 23.45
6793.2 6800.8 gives 22.96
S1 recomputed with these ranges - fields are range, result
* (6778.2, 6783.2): 25.5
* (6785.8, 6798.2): 25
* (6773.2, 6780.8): 25.2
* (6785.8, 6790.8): 25.1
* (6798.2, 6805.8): 24.6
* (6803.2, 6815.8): 24.2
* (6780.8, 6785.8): 25.4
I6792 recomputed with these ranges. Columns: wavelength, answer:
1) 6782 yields 25.59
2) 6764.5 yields 26.21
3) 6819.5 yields 25.14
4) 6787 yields 25.47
